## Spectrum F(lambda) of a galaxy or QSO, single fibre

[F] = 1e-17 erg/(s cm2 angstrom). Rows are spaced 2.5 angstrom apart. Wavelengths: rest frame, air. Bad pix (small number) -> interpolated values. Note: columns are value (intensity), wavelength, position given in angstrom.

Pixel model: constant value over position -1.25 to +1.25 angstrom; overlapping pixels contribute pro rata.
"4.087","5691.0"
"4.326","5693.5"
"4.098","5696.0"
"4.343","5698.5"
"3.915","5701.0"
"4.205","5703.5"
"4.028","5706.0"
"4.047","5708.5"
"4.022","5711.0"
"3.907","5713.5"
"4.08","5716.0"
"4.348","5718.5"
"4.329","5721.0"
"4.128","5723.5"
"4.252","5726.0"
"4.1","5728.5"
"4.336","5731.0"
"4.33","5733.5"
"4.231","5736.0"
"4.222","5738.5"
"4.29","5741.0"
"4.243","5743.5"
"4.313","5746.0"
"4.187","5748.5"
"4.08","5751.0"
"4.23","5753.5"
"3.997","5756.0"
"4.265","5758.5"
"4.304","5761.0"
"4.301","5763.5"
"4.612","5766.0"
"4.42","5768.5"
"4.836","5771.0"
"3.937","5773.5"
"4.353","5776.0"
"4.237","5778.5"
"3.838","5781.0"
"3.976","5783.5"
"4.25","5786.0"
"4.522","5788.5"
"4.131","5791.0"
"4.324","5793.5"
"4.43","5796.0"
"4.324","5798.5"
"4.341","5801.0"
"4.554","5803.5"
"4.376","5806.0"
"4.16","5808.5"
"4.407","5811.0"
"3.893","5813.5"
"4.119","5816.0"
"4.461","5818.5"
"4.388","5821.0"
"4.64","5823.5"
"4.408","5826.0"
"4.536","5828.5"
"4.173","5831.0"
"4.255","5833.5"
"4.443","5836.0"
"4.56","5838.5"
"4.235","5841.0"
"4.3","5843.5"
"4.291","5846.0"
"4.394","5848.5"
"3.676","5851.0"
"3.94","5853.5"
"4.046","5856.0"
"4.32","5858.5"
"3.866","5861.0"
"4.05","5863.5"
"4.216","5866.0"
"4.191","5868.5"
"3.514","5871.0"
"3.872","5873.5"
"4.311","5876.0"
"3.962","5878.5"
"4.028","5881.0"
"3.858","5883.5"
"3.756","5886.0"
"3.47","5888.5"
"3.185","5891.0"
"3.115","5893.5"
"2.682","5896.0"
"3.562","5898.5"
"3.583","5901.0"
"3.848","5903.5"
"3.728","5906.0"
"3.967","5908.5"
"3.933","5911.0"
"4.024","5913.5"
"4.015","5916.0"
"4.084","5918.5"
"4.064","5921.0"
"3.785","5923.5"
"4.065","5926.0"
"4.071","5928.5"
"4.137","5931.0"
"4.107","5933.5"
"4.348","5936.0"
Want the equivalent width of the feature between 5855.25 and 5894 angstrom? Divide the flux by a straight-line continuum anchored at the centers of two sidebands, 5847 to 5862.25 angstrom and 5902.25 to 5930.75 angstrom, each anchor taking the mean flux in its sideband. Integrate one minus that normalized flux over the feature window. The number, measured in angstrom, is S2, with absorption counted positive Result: 1.4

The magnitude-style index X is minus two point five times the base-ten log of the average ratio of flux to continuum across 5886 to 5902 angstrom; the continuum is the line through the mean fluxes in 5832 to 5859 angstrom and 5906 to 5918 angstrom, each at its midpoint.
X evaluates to 0.218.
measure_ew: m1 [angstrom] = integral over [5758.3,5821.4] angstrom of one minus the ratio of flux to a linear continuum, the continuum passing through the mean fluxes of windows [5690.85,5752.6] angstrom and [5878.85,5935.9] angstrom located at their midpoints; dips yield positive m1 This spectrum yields -4.1 angstrom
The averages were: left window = 4.18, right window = 3.79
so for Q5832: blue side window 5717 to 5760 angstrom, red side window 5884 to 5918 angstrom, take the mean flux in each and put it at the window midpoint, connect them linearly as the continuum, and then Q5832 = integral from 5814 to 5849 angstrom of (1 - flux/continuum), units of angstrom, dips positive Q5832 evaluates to -4.3 angstrom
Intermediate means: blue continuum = 4.23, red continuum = 3.62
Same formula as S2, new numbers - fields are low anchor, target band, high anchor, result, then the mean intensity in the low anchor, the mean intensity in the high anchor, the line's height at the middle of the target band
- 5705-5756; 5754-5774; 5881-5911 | -1.4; 4.18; 3.56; 4.06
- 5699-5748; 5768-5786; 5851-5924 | -0.7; 4.18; 3.82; 4.06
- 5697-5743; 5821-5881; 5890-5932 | -4.5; 4.17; 3.76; 3.89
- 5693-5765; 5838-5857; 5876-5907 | -2.1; 4.19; 3.59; 3.75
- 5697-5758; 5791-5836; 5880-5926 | -4.4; 4.17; 3.71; 3.95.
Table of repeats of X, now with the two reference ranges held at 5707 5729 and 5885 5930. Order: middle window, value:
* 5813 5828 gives -0.12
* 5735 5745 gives -0.04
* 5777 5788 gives -0.03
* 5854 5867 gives -0.07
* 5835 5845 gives -0.14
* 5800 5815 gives -0.09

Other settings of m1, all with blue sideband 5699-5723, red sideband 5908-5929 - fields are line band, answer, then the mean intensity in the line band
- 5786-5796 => -0.6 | 4.33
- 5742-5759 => -0.4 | 4.19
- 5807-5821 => -0.6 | 4.23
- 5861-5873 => 0.2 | 3.97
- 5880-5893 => 1.3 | 3.62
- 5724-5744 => -0.7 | 4.25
